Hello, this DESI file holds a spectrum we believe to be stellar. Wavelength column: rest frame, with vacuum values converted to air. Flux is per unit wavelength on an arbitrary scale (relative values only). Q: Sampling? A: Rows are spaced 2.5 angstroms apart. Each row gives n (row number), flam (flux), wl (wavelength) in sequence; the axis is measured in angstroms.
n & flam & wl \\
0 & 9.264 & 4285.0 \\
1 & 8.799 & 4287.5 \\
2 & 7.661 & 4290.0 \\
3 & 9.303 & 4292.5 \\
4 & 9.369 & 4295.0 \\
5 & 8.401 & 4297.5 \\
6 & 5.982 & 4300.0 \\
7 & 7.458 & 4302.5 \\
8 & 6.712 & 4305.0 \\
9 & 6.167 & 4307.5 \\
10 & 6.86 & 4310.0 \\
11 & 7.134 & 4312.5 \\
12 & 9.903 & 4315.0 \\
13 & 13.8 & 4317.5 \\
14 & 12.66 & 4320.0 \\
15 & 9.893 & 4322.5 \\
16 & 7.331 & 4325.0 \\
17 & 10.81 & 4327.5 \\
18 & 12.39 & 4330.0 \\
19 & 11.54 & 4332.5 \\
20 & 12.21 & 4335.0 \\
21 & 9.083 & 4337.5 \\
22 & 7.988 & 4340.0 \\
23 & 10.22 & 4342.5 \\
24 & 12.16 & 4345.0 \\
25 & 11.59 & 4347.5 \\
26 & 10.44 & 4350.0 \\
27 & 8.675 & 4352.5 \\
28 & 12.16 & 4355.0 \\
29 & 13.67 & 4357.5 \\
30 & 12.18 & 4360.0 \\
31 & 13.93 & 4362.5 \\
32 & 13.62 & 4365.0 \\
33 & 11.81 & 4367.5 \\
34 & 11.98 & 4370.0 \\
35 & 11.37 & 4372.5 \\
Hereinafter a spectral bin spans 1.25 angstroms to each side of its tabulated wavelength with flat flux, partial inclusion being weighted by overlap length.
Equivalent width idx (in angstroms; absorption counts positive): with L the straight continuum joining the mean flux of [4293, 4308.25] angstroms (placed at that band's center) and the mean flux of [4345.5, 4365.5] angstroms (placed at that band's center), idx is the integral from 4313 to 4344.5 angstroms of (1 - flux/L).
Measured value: -2.9 angstroms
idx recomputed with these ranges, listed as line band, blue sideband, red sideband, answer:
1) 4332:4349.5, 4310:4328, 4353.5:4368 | 1.3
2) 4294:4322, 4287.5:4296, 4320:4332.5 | 3.0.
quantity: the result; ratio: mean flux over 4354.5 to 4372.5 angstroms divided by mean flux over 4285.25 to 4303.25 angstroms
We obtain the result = 1.5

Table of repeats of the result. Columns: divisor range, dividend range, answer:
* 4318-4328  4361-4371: 1.23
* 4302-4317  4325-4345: 1.37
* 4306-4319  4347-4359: 1.28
